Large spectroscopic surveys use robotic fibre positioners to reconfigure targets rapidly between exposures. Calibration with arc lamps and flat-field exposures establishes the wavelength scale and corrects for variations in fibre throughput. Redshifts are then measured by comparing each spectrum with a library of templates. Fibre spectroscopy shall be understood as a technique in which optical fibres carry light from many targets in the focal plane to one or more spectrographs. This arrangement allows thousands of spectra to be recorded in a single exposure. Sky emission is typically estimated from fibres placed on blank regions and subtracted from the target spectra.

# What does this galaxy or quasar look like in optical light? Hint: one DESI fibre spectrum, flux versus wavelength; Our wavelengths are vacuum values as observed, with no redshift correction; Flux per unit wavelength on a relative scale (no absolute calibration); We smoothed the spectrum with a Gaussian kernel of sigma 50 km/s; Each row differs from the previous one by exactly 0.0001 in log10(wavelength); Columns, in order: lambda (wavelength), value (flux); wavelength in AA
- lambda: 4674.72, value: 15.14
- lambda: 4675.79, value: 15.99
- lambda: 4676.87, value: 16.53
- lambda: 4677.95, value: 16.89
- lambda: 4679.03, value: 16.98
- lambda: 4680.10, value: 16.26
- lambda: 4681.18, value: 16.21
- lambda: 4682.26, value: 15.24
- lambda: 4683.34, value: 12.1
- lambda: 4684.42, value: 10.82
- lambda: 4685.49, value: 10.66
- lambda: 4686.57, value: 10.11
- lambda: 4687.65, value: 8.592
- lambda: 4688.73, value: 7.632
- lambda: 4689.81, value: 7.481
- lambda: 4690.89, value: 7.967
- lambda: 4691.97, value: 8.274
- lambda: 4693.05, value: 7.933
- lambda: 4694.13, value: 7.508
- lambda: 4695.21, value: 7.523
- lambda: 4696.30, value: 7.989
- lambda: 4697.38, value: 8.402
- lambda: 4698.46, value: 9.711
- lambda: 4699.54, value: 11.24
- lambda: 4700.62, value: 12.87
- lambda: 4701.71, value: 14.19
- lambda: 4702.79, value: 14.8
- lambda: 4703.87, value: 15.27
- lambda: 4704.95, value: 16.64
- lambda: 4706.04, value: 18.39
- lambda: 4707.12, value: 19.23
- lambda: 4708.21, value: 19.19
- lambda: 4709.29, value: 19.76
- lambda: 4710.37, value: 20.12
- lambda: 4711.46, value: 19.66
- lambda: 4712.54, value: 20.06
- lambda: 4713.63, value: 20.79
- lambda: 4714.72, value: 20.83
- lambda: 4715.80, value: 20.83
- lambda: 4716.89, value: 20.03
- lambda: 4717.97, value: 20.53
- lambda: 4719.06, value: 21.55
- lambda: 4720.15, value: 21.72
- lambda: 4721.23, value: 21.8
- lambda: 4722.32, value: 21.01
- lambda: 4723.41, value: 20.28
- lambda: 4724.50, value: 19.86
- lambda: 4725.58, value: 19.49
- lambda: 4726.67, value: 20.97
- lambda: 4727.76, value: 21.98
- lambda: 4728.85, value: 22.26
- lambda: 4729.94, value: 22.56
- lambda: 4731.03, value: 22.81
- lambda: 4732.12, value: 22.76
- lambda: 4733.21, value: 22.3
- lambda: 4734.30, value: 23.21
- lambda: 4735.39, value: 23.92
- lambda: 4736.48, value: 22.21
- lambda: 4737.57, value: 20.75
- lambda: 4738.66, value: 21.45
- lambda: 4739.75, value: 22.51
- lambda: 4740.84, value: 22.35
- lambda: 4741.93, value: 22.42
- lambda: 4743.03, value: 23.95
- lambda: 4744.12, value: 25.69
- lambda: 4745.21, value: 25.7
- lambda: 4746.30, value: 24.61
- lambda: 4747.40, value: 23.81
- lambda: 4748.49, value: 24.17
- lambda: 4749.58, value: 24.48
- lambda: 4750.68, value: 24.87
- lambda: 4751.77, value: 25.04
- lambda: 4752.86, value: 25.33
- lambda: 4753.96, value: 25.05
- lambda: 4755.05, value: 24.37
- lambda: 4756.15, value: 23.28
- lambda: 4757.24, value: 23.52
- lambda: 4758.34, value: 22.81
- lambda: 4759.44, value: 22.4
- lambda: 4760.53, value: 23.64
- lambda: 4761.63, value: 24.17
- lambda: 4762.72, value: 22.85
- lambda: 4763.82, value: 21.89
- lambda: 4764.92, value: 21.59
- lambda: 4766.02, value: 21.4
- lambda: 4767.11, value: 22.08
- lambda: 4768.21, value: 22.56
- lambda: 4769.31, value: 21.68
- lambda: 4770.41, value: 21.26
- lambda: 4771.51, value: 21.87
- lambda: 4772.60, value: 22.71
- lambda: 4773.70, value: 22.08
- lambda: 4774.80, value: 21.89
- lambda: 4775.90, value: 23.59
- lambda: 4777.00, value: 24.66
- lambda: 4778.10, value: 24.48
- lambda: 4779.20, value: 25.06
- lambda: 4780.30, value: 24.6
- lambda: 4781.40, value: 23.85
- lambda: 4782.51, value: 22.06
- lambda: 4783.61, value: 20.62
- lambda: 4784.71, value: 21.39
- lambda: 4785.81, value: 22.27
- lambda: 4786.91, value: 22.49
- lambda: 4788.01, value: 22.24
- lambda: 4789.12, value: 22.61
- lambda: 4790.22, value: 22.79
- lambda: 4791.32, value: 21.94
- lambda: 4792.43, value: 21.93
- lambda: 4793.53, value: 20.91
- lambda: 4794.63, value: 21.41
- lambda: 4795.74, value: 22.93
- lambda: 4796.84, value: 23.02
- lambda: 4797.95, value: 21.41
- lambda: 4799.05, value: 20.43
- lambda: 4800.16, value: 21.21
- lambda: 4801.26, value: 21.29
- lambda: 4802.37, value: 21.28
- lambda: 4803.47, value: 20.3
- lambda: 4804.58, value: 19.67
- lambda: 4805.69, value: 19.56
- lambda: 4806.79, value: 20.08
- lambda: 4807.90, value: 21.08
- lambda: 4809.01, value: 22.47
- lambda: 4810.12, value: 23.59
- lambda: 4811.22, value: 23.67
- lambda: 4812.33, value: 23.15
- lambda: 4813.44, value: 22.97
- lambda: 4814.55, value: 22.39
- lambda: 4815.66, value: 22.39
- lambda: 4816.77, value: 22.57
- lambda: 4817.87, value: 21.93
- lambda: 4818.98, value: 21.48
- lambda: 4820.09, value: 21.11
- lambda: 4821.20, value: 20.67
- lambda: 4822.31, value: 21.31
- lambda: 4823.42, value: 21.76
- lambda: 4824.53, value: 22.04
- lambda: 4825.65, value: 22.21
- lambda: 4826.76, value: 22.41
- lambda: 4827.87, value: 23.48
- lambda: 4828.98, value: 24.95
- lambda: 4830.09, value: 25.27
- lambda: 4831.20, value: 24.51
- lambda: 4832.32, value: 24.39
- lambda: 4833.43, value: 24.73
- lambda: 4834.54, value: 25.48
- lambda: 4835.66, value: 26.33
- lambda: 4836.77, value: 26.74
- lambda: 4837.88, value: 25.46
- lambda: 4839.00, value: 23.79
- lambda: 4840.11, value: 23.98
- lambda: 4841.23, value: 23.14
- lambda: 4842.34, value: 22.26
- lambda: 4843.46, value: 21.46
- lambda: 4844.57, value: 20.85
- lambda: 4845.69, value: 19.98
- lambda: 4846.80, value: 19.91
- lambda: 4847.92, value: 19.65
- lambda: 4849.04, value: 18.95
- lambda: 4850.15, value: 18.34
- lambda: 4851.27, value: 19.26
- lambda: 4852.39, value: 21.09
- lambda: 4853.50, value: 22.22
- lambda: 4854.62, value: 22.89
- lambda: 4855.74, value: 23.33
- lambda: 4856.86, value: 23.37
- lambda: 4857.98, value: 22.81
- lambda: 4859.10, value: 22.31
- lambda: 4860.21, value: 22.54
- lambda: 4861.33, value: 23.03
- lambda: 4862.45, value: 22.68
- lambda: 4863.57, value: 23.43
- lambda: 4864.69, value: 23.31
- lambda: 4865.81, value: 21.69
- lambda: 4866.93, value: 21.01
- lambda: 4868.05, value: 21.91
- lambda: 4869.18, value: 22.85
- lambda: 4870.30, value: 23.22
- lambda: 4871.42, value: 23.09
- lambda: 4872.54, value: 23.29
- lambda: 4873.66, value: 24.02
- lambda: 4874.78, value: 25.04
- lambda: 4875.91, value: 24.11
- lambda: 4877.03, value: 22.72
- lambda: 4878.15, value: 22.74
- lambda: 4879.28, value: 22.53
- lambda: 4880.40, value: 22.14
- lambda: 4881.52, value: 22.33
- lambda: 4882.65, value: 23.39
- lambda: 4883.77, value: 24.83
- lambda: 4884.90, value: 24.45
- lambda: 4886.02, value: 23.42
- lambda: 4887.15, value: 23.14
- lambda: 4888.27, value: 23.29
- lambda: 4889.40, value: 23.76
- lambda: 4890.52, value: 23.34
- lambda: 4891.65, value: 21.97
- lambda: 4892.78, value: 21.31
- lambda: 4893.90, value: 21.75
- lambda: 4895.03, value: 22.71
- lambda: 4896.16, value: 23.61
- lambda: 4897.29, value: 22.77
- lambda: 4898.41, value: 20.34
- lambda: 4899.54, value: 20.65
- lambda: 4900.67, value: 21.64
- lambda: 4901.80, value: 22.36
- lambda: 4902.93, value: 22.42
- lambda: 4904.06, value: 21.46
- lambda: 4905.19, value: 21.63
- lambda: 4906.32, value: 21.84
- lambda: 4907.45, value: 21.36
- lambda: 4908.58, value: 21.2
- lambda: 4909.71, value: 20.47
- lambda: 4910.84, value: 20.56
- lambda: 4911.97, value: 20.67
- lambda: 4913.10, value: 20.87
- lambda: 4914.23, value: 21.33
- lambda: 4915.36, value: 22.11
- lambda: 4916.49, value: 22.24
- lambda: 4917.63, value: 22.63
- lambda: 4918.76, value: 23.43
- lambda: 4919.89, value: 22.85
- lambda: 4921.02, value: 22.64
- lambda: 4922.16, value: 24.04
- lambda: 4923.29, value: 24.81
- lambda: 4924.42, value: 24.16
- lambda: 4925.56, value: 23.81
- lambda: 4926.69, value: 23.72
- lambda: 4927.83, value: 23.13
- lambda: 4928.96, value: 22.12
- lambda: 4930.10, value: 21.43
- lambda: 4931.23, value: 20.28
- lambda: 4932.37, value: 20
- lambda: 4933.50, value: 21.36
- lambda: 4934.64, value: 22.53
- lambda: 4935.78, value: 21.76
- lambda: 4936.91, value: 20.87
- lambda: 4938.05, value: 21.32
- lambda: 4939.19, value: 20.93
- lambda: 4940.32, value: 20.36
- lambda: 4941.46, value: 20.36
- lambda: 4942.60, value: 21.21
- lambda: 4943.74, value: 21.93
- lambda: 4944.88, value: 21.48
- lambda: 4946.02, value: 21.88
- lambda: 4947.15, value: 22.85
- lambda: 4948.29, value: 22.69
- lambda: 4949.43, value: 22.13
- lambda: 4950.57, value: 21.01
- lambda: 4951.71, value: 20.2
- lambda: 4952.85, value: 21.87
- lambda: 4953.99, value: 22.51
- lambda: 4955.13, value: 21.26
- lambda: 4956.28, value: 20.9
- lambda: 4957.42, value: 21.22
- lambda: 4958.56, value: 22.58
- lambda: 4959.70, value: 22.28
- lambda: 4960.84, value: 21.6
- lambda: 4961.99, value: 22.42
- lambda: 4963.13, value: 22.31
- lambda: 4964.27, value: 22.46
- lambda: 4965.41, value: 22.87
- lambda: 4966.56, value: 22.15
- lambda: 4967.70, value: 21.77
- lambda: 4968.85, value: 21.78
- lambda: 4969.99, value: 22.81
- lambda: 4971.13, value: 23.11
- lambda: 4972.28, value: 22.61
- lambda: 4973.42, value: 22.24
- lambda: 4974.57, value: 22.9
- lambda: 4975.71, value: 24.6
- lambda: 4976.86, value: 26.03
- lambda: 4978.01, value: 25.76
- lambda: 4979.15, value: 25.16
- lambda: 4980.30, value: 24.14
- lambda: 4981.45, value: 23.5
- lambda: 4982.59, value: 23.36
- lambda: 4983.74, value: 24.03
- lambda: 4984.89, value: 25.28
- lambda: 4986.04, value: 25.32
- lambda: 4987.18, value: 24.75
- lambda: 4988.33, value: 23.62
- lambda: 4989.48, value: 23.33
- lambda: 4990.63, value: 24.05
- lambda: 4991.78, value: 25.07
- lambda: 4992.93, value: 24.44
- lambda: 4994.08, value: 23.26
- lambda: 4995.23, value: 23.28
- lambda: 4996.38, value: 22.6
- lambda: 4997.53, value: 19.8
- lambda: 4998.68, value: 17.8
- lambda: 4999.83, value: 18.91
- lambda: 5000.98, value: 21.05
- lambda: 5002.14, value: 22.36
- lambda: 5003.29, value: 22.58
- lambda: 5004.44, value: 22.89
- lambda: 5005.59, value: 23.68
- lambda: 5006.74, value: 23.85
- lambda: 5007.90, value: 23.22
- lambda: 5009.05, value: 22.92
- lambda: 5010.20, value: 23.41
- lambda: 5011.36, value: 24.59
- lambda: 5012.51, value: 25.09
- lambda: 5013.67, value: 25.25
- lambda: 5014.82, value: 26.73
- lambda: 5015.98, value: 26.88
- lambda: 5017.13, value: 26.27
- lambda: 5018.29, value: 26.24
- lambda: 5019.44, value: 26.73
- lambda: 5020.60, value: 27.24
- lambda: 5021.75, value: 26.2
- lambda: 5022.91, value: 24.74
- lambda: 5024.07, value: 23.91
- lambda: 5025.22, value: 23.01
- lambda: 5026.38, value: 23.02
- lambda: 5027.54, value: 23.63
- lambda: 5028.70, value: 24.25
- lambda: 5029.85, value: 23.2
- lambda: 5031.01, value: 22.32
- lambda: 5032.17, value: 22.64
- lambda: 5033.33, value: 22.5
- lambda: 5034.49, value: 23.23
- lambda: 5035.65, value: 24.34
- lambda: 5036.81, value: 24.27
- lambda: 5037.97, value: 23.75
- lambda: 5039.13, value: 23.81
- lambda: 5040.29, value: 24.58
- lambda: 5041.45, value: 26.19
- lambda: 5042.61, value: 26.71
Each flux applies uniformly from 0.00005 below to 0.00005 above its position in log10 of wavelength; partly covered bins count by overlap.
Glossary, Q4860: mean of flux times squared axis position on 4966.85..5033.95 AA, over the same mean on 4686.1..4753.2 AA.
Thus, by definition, 1.43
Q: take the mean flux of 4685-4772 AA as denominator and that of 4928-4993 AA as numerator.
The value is 1.16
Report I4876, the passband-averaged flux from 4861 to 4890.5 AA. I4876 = 23.1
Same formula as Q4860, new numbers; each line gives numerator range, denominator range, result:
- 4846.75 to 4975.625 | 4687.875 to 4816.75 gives 1.15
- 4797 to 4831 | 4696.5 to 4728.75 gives 1.25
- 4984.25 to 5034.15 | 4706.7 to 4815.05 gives 1.18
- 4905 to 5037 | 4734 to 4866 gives 1.08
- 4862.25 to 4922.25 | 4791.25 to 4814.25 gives 1.08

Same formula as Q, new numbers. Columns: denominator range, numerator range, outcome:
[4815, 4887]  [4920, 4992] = 1.00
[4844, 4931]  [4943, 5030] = 1.04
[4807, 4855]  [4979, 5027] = 1.06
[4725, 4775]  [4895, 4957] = 0.95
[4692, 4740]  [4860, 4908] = 1.24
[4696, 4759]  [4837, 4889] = 1.09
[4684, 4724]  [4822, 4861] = 1.52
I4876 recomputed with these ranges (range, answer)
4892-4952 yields 21.9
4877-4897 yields 23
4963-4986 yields 23.5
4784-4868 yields 22.3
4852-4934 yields 22.5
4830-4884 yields 22.8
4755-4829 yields 22.3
